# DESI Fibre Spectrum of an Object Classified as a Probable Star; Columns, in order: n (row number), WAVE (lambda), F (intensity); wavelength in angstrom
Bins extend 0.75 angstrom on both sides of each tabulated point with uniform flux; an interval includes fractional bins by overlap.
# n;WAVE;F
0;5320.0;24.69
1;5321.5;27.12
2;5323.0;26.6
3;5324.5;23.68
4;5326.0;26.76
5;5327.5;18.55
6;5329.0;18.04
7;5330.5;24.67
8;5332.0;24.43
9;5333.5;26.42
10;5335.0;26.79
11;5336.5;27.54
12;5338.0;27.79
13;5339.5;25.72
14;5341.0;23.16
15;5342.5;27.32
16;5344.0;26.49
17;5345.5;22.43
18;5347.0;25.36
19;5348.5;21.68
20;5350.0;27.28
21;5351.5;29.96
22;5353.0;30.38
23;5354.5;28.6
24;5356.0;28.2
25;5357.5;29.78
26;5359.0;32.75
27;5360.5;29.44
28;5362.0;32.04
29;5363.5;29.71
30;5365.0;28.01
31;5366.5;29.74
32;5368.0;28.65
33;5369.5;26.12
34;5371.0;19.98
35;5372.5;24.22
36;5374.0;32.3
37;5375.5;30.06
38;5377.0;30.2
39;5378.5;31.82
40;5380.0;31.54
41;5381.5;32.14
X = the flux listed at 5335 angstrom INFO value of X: 26.79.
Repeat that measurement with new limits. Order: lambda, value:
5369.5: 26.12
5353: 30.38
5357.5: 29.78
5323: 26.6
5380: 31.54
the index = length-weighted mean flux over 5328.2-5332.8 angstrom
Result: 22.4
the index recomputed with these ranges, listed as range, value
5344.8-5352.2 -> 25.3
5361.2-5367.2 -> 29.9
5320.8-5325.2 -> 25.8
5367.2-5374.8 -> 26.3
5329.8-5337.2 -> 26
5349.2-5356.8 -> 28.8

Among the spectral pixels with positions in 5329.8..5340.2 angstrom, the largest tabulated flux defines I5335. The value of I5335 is 27.79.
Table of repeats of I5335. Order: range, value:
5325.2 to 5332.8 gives 26.76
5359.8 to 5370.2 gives 32.04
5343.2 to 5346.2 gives 26.49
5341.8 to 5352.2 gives 29.96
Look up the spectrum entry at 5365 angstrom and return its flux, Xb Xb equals 28.01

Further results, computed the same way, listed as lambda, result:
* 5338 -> 27.79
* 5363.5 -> 29.71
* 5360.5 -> 29.44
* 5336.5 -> 27.54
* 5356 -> 28.2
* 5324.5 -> 23.68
